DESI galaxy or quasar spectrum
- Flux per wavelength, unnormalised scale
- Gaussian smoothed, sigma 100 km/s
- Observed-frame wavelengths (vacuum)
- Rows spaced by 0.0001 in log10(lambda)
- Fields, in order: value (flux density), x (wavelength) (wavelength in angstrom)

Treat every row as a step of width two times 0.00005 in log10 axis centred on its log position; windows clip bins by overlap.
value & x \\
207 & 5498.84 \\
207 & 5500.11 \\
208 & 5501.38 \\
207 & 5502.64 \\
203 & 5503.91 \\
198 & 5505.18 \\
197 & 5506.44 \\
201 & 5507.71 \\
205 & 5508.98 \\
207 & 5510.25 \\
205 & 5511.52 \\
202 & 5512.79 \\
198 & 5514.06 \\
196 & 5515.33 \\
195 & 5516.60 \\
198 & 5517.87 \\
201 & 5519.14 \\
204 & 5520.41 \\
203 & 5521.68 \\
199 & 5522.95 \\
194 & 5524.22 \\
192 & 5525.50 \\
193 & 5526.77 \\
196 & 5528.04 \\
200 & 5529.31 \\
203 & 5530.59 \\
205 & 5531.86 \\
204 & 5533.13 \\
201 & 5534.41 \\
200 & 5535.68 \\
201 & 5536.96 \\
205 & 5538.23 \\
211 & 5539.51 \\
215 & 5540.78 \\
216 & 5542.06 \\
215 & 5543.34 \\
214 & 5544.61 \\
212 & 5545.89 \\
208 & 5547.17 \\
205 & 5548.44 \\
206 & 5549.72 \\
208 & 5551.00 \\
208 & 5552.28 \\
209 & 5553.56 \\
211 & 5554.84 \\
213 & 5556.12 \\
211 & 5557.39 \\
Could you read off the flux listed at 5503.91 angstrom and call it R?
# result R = 203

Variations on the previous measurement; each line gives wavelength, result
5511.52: 205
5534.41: 201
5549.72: 206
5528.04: 196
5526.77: 193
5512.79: 202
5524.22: 194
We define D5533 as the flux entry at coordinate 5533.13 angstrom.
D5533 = 204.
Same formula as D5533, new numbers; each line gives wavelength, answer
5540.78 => 215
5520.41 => 204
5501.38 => 208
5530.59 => 203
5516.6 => 195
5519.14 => 201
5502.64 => 207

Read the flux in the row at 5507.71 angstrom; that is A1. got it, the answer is 201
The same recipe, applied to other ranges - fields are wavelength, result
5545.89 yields 212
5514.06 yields 198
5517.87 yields 198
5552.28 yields 208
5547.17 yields 208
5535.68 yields 200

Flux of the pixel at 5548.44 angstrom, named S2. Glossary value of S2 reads 205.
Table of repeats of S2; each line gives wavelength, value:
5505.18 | 198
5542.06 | 216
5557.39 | 211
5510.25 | 207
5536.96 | 201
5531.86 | 205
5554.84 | 211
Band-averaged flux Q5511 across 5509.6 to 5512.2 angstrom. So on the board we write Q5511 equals 206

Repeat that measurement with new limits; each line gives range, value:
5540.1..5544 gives 216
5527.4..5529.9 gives 198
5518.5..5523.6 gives 202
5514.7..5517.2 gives 196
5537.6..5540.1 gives 208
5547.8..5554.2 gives 207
